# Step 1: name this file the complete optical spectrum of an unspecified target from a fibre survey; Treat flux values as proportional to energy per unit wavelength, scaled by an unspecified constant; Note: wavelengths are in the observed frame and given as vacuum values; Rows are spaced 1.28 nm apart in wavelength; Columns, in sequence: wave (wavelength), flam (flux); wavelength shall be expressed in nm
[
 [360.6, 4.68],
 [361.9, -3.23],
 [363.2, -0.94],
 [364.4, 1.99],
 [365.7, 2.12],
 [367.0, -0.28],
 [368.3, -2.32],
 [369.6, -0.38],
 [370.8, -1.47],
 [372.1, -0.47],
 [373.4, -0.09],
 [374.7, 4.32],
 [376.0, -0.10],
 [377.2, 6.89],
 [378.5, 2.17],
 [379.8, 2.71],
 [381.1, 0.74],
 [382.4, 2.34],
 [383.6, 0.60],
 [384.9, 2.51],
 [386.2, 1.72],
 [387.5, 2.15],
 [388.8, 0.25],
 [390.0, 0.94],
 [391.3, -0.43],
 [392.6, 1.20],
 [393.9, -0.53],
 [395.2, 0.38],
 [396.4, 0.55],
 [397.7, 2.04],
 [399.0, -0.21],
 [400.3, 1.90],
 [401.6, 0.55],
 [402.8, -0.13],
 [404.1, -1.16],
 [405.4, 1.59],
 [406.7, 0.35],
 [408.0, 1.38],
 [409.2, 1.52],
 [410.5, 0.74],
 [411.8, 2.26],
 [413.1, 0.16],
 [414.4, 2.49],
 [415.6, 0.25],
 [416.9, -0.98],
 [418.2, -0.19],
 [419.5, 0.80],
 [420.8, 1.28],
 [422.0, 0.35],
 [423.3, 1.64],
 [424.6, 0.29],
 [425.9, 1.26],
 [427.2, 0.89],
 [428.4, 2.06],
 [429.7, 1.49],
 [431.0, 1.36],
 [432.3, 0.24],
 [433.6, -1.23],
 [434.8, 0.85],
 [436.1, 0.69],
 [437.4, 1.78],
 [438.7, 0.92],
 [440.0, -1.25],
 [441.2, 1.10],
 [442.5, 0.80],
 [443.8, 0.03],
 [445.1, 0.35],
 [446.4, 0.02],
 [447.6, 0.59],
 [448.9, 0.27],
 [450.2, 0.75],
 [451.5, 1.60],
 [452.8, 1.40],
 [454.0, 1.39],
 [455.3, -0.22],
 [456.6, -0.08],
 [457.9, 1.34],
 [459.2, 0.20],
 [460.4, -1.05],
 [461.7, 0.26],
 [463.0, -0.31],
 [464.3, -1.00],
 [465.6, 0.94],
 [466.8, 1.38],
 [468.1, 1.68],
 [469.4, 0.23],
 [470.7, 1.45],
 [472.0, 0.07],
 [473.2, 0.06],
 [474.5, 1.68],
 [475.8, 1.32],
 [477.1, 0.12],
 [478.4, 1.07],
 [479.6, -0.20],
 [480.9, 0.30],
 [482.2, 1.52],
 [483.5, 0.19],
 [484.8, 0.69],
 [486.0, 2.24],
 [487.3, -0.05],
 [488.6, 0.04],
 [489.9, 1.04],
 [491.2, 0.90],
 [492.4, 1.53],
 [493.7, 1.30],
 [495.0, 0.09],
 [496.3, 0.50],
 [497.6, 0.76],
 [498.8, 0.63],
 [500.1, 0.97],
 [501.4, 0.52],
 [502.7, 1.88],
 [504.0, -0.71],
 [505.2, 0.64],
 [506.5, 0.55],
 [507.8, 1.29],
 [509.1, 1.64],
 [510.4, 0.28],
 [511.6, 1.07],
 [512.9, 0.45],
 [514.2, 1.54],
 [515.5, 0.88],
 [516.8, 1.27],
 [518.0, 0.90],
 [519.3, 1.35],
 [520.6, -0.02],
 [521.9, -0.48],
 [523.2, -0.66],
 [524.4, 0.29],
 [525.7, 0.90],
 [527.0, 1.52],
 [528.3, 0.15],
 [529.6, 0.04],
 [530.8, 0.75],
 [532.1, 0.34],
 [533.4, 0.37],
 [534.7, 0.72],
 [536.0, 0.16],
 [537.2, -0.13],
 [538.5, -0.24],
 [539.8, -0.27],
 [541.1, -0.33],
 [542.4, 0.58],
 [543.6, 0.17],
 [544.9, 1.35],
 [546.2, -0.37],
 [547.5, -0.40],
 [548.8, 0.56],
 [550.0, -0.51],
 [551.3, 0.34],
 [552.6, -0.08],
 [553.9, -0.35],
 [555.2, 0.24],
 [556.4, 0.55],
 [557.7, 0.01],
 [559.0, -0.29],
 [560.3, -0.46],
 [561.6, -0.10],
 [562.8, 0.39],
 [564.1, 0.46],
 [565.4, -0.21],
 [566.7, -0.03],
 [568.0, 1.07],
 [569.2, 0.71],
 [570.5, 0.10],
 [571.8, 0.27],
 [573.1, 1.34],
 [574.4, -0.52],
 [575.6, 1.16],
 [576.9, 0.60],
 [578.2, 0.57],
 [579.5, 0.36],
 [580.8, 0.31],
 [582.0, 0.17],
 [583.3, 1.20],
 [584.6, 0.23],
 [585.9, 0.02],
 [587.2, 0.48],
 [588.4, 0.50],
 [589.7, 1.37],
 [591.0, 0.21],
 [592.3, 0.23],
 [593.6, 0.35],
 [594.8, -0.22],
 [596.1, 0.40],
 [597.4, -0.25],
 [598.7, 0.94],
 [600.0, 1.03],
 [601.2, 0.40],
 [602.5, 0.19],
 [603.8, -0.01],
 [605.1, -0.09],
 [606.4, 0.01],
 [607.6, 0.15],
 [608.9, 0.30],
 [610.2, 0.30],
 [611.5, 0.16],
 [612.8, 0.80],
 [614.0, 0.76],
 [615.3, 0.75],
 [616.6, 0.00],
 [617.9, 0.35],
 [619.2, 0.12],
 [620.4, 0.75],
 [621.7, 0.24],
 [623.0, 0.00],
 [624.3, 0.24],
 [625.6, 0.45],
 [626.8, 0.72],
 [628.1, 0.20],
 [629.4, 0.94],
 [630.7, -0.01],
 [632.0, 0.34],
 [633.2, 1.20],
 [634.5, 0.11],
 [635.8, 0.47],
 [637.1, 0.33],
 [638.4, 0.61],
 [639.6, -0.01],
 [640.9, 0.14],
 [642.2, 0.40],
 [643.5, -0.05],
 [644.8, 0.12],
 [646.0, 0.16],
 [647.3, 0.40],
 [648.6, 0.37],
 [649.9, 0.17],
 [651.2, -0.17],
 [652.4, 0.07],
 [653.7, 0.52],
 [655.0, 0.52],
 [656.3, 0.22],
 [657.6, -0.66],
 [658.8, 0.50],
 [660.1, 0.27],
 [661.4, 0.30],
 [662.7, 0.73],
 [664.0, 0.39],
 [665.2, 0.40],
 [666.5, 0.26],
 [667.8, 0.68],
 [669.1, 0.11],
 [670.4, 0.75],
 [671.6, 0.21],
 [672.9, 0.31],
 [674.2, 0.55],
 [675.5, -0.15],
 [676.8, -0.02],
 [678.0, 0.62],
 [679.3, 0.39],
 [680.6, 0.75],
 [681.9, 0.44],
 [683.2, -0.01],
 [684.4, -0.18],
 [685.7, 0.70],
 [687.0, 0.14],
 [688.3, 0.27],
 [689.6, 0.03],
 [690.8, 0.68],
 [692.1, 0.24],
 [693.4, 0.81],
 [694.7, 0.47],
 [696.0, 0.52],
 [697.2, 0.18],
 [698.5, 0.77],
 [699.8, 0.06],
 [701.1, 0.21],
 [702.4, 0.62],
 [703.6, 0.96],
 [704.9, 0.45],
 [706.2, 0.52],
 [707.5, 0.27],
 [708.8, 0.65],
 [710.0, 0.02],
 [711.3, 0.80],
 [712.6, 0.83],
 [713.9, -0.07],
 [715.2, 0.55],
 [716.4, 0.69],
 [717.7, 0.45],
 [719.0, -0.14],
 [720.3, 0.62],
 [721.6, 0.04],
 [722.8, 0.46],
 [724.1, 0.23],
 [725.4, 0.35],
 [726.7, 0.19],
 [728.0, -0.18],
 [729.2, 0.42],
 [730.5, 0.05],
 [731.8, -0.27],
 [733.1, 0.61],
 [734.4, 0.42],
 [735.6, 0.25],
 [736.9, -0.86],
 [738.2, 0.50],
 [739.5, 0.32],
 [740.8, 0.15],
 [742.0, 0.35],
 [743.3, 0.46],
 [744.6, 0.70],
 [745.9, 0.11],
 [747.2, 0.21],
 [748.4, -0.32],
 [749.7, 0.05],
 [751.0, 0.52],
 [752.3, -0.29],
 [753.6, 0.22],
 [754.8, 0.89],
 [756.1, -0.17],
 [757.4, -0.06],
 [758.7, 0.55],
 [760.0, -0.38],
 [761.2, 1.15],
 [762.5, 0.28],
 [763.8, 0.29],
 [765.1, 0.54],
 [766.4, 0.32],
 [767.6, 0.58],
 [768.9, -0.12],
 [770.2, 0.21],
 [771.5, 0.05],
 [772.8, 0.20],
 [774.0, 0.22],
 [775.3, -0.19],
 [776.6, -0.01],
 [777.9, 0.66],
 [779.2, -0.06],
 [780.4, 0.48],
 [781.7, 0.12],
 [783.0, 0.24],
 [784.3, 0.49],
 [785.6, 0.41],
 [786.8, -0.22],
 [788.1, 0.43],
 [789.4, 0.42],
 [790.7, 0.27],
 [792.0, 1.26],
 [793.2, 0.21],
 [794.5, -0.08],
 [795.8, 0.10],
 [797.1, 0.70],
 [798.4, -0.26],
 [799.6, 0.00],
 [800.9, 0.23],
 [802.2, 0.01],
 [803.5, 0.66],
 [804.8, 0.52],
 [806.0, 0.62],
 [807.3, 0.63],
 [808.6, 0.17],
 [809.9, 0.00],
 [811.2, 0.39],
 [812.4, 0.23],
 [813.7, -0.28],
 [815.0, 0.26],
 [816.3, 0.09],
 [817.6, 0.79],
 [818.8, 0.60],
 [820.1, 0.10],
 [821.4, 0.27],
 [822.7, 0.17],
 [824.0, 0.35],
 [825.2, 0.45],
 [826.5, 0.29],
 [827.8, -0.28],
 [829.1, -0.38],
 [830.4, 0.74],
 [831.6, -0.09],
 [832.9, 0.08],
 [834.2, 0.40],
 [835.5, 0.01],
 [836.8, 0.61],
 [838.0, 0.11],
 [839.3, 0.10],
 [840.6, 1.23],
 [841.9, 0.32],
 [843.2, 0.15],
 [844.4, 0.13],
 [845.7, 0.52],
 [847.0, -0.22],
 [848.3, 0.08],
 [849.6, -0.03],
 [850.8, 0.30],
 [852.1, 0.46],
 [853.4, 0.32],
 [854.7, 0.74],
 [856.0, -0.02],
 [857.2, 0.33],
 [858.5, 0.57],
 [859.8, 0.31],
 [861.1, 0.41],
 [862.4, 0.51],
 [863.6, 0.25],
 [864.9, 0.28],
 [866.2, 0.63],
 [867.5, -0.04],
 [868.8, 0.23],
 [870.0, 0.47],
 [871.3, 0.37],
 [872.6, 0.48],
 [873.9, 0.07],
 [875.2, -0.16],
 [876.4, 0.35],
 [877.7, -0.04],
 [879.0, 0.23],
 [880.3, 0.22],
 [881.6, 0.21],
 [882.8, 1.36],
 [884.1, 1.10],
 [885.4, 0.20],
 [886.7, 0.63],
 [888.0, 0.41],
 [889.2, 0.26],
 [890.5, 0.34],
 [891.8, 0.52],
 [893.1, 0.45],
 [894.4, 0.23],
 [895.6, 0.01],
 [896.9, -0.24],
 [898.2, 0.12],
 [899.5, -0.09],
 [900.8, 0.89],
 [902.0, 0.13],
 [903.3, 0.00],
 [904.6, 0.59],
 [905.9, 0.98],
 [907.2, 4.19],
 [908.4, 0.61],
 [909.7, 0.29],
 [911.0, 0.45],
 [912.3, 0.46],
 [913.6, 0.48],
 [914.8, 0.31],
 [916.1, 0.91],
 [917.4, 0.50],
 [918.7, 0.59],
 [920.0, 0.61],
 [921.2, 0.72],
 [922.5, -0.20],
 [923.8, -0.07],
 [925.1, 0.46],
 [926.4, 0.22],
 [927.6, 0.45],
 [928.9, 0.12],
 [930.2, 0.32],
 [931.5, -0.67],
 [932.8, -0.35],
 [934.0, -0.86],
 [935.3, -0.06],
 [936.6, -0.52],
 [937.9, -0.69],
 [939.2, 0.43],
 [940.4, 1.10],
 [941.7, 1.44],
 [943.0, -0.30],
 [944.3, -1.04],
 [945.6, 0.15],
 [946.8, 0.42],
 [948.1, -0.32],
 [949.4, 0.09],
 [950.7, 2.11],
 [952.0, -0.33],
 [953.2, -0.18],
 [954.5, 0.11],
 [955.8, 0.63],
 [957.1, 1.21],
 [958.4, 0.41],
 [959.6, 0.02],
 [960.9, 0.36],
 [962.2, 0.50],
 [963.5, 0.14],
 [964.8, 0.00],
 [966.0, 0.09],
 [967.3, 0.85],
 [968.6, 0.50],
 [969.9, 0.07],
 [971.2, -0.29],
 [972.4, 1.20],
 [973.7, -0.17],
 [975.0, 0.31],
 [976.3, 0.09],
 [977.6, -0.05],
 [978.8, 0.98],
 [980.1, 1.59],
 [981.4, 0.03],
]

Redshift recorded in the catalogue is 1.433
